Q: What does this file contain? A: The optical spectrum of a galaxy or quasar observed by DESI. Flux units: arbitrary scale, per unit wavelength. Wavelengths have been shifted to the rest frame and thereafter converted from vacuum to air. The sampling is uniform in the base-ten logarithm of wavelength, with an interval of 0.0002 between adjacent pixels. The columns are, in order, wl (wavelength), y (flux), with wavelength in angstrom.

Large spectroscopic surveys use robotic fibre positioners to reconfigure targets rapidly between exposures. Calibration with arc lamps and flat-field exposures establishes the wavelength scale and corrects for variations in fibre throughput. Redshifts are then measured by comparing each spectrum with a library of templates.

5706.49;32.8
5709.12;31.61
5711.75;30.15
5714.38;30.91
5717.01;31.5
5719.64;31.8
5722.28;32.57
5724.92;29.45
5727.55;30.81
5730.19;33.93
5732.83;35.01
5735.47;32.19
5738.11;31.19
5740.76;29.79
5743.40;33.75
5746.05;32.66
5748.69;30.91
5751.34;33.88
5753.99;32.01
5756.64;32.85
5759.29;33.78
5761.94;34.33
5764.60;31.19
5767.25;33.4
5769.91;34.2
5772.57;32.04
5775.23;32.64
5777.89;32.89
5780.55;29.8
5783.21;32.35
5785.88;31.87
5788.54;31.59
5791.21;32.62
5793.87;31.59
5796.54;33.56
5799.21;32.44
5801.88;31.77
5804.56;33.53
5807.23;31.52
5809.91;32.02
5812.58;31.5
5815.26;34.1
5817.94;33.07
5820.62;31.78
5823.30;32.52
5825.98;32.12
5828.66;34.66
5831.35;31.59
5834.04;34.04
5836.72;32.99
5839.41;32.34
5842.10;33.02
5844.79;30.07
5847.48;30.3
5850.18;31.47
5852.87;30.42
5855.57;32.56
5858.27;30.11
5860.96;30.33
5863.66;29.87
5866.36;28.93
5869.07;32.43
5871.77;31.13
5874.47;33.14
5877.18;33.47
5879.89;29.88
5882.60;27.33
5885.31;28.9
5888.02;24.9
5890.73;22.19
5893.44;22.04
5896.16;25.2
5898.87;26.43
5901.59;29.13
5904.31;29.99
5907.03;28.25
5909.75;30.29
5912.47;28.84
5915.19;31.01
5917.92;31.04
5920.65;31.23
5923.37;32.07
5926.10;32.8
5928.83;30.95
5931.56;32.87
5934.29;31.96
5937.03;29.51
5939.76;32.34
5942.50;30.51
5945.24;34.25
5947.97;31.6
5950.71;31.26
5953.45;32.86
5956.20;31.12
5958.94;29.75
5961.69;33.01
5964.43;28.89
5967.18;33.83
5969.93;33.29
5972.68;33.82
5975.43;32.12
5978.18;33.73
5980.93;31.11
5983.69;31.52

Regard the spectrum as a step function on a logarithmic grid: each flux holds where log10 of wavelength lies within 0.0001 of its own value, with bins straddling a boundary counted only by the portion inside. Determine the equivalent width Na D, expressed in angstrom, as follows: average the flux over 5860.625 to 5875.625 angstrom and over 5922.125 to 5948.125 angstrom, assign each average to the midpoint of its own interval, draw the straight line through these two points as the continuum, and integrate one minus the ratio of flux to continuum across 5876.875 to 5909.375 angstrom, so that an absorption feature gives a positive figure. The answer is 4.3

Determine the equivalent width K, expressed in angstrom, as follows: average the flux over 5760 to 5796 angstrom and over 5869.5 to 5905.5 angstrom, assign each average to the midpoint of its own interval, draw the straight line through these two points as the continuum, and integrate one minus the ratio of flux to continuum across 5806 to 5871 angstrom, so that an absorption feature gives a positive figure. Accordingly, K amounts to -3.9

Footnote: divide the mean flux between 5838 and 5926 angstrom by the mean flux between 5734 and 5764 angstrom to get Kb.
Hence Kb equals 0.91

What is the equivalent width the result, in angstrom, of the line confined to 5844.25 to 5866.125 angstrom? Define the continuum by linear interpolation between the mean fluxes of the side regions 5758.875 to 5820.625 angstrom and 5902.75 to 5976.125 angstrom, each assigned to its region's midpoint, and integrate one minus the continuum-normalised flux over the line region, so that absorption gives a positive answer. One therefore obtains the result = 1.0 angstrom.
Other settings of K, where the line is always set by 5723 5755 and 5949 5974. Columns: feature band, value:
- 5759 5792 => -0.37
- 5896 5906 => 1.25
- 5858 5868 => 0.68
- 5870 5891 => 1.80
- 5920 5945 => 0.21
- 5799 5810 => -0.06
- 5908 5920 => 0.64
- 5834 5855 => 0.22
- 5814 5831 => -0.46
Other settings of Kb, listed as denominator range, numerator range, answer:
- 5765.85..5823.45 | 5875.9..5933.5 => 0.90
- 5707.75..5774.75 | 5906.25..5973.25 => 0.98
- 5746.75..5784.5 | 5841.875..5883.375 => 0.95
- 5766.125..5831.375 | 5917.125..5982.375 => 0.98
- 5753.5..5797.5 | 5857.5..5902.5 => 0.88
